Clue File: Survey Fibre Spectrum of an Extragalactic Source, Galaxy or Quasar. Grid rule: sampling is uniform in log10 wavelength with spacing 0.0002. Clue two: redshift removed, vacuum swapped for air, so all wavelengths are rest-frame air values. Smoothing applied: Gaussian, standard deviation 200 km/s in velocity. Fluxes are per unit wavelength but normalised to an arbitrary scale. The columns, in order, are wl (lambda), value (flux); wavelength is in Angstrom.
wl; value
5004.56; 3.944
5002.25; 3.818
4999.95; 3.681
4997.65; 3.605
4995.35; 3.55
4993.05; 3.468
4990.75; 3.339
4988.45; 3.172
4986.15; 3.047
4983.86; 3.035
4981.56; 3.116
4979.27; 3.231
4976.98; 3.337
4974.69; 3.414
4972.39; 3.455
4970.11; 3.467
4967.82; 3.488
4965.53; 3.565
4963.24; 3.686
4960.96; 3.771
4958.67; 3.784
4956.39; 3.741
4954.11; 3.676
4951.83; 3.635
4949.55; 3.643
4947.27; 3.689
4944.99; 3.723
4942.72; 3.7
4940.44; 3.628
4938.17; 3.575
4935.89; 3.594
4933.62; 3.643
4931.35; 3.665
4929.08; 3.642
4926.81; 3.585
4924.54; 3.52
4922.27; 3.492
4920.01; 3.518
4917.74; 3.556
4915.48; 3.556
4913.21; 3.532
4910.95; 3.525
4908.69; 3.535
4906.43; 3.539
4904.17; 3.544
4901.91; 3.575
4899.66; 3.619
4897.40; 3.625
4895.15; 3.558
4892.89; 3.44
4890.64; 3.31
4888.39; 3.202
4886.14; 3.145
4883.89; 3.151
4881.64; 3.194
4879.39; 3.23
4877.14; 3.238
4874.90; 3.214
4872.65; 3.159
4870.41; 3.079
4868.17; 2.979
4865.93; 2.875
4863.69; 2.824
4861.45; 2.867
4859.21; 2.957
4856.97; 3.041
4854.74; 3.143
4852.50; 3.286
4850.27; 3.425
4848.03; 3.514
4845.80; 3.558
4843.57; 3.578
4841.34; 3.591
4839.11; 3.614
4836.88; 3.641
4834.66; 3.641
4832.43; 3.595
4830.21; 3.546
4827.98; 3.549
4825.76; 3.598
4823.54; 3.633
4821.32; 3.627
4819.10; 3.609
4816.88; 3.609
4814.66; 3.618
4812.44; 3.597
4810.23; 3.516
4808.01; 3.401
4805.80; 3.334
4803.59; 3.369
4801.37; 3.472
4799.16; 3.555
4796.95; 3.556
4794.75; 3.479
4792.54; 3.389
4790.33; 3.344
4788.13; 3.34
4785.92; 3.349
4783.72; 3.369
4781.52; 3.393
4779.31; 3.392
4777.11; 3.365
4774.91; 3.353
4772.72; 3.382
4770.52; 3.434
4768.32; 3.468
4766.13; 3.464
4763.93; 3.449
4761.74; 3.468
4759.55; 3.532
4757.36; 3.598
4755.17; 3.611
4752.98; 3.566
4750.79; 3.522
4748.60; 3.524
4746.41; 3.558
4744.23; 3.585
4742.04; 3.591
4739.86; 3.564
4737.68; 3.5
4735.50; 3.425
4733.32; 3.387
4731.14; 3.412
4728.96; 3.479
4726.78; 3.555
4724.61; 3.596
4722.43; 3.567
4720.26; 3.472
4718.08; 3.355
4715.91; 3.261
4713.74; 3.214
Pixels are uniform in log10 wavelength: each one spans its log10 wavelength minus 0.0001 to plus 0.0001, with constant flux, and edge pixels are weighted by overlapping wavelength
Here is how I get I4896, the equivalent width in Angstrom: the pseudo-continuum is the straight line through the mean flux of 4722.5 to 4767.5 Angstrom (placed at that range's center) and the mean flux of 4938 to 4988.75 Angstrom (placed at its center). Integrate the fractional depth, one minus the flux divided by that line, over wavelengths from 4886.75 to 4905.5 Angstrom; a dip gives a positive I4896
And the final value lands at 0.19 Angstrom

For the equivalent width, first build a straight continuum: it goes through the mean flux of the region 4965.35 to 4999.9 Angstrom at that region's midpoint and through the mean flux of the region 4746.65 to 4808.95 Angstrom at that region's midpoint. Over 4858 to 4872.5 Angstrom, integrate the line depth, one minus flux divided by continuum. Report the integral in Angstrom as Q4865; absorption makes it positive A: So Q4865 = 2.0 Angstrom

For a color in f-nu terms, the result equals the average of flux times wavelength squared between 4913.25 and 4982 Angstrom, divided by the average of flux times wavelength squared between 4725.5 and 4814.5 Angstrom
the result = 1.1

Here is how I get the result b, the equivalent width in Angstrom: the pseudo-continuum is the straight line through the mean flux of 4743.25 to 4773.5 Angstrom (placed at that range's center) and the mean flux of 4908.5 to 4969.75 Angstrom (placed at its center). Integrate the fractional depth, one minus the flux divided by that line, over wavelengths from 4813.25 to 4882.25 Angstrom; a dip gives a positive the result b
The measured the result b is 4.0 Angstrom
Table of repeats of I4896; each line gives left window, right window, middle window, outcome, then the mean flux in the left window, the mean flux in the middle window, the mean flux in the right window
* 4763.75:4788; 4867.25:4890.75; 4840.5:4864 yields -0.3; 3.4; 3.26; 3.17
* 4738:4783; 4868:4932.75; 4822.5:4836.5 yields -0.6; 3.49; 3.6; 3.42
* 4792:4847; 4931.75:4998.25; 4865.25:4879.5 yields 1.7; 3.55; 3.11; 3.51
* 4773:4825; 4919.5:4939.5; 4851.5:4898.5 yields 4.9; 3.46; 3.17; 3.58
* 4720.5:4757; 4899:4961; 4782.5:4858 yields 1.7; 3.53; 3.49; 3.61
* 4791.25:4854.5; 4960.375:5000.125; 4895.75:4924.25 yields -0.8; 3.53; 3.55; 3.4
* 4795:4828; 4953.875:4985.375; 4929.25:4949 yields -0.9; 3.54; 3.65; 3.47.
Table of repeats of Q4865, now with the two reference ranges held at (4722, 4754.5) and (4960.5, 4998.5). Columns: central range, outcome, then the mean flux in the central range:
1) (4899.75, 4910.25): -0.38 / 3.56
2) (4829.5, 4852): -0.64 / 3.56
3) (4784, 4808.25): 0.51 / 3.42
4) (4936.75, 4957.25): -1.56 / 3.67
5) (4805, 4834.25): -0.71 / 3.56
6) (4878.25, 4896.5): 0.83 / 3.28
